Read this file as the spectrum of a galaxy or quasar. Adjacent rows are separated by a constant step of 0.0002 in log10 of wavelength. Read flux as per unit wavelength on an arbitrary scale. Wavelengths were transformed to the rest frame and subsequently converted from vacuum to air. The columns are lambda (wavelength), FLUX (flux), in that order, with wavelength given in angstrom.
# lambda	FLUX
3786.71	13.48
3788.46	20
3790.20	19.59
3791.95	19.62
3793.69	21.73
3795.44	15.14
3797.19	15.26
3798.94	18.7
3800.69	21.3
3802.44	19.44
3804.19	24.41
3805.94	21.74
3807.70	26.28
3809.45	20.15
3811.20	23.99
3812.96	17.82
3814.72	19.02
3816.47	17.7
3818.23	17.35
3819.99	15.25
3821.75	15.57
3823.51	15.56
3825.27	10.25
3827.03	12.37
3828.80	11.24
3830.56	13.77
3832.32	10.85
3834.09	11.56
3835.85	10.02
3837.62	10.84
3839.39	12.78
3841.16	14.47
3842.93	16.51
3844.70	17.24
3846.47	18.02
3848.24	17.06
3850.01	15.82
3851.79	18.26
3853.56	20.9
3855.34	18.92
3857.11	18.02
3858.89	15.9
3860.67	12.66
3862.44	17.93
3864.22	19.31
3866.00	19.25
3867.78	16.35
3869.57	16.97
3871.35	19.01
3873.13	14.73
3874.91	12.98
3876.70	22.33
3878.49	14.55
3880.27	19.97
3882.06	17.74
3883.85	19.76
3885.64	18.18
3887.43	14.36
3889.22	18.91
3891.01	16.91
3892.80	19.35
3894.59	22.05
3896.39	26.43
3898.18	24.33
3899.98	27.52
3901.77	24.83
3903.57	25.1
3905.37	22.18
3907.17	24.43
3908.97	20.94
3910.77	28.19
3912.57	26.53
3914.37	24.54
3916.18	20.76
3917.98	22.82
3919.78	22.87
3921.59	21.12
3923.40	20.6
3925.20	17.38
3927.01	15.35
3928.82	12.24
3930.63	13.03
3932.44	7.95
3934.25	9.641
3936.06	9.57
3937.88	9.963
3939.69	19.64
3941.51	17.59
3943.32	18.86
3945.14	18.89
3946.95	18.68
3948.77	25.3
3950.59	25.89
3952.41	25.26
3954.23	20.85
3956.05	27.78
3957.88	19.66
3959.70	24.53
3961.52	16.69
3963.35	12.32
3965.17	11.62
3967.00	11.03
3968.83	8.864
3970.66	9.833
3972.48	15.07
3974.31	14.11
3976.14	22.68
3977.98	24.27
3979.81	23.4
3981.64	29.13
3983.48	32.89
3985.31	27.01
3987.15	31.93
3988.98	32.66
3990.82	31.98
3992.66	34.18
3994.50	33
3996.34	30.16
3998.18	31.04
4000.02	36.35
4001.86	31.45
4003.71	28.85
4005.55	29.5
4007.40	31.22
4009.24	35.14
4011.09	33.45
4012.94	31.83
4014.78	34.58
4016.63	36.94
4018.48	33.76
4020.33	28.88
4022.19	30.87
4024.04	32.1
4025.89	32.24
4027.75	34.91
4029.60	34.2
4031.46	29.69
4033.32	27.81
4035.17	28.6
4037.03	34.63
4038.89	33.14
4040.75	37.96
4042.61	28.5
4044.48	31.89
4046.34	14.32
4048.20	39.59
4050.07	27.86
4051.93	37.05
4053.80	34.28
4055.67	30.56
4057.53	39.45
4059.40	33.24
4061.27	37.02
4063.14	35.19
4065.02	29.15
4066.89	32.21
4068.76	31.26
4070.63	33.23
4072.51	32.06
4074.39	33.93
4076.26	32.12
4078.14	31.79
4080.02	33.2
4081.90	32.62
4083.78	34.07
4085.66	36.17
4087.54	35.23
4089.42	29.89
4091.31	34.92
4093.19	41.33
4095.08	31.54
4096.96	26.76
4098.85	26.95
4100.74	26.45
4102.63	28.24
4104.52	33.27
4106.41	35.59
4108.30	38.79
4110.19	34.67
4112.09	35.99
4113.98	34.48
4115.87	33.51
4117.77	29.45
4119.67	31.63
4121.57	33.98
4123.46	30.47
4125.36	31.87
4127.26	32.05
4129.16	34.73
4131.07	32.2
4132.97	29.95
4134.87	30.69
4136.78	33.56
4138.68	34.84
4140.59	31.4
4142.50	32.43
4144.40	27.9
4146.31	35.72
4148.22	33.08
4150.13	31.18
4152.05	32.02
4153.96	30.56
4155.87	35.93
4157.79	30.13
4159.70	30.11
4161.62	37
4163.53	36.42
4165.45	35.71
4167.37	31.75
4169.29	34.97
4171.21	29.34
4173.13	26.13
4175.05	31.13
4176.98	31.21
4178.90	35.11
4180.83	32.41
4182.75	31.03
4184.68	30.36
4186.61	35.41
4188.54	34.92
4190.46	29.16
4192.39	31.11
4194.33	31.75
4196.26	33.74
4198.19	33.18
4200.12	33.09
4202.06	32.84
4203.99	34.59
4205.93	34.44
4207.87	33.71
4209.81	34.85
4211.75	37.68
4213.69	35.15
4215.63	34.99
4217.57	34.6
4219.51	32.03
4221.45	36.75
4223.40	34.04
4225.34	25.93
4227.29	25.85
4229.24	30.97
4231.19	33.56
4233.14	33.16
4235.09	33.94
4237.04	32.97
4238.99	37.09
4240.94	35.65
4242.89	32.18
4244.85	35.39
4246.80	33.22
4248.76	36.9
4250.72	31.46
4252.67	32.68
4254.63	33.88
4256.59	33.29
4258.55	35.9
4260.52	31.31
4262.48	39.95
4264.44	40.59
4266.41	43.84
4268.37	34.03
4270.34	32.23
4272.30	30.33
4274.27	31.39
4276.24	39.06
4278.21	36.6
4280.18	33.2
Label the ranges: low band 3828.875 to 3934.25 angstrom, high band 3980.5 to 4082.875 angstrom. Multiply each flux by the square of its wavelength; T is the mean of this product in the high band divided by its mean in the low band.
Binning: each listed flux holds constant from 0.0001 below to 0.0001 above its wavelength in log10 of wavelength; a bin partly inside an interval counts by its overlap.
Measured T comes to 1.9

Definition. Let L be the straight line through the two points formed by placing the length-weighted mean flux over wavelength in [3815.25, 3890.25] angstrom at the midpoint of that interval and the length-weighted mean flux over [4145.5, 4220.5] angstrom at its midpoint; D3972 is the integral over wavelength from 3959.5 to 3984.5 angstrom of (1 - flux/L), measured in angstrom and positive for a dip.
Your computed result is 4.6 angstrom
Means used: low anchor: 16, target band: 18.2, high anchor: 33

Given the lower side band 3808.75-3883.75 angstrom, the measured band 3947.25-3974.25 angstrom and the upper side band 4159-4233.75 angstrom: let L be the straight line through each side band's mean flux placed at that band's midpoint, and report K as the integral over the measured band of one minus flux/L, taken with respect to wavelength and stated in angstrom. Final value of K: 4.4 angstrom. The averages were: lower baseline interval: 16.2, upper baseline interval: 32.8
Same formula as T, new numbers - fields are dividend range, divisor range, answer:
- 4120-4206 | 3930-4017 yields 1.51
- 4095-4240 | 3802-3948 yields 2.09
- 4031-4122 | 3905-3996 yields 1.67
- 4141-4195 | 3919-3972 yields 2.12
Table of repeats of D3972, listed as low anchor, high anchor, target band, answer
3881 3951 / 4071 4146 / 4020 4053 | -4.32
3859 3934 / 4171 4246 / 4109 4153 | -4.48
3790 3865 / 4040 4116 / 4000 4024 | -3.13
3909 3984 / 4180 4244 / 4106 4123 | -3.77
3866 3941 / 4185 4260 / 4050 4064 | -4.71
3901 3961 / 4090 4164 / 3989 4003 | -4.82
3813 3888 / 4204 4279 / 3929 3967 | 5.89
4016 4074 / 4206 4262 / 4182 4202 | 0.55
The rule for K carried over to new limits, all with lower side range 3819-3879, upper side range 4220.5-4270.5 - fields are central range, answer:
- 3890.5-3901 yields -3.1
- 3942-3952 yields -0.7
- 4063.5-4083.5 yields -4.8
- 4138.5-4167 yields -3.0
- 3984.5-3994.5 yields -4.3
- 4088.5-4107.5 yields -3.0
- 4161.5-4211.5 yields -2.5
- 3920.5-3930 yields 0.9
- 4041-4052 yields -2.2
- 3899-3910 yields -3.7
